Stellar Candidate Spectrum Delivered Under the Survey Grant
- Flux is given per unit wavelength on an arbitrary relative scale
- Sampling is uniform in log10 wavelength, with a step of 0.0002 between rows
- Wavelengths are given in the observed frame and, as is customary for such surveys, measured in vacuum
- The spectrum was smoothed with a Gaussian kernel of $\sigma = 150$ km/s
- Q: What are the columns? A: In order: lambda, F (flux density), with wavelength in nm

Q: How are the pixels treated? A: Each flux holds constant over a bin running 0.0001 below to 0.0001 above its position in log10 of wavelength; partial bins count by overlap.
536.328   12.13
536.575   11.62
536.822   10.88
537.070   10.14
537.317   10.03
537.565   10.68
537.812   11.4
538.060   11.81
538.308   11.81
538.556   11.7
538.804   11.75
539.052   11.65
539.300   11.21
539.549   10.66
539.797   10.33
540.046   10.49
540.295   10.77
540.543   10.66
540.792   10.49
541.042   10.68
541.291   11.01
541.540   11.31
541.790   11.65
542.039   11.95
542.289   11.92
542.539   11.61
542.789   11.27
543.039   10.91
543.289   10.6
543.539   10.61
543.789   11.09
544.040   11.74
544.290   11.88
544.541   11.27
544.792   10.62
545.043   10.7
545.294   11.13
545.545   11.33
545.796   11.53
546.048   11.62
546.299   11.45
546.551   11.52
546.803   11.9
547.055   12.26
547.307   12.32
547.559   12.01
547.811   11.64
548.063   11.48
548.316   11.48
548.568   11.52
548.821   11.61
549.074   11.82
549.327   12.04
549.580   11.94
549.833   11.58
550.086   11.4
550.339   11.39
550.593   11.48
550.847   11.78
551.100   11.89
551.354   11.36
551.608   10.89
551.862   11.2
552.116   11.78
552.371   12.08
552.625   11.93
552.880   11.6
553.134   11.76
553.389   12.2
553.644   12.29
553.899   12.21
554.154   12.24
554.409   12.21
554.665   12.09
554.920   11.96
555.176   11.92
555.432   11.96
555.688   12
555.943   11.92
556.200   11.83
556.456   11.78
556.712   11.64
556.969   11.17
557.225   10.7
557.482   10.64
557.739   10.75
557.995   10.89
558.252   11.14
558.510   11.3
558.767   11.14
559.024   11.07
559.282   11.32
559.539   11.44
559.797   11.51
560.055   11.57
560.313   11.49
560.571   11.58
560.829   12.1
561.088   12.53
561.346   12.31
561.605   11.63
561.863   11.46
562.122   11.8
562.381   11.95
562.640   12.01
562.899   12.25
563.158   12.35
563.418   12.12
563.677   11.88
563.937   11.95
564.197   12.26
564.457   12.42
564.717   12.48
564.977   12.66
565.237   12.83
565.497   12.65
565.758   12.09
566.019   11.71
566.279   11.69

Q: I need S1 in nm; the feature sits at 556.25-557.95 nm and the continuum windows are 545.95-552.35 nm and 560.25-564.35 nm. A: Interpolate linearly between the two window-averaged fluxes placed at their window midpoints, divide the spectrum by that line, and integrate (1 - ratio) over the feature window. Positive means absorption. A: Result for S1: 0.10 nm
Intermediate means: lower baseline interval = 11.7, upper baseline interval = 12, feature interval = 11.1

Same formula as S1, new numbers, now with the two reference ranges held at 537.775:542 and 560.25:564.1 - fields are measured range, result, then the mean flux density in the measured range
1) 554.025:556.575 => -0.06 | 12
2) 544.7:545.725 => 0.03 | 11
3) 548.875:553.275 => -0.03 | 11.6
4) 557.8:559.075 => 0.08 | 11.1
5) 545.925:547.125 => -0.03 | 11.7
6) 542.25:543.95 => 0.02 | 11.1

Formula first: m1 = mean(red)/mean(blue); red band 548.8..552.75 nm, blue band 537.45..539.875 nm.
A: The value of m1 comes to 1.0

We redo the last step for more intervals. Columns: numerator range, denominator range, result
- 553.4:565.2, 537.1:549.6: 1.04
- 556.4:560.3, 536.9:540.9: 1.02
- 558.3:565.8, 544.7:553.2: 1.03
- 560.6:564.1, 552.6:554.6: 1.00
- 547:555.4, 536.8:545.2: 1.06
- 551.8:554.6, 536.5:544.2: 1.08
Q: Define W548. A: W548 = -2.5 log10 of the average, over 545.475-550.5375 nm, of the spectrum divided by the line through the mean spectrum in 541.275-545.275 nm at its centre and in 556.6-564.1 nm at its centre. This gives -0.03 mag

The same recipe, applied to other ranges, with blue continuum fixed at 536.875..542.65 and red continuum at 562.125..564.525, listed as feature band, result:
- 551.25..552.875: 0.008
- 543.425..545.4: 0.017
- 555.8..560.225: 0.056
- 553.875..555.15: -0.035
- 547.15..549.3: -0.027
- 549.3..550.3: -0.014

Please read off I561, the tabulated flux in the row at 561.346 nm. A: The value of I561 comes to 12.31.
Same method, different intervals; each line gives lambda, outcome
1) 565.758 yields 12.09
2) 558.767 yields 11.14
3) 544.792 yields 10.62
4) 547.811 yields 11.64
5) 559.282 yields 11.32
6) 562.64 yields 12.01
